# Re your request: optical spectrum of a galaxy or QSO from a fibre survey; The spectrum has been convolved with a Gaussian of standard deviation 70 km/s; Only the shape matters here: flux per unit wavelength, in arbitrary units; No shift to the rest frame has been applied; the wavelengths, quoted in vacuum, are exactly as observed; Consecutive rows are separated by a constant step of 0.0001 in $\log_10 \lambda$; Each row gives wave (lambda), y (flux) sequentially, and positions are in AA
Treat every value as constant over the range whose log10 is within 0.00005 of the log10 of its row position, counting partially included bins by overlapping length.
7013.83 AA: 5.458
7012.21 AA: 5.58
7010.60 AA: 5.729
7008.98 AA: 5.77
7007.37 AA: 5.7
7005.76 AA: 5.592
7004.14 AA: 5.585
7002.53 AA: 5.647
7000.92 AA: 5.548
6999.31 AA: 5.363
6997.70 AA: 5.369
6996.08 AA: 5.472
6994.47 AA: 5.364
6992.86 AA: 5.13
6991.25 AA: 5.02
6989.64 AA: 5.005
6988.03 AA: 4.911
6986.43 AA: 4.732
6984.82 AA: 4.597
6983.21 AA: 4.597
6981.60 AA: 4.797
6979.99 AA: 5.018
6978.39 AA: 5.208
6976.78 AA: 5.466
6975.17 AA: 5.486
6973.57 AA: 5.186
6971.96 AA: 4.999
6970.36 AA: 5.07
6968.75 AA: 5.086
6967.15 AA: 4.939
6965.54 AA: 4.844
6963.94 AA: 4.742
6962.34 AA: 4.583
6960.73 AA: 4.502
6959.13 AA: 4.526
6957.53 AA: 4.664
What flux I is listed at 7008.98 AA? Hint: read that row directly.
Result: 5.77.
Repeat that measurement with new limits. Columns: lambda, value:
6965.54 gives 4.844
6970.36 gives 5.07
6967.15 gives 4.939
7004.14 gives 5.585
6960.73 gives 4.502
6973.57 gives 5.186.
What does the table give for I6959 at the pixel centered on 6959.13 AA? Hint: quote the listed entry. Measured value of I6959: 4.526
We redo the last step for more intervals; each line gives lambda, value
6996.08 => 5.472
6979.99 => 5.018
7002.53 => 5.647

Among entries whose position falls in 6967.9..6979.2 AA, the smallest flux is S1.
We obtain 4.999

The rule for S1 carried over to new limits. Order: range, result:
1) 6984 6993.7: 4.597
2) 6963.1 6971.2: 4.742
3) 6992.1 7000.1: 5.13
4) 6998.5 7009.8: 5.363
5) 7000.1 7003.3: 5.548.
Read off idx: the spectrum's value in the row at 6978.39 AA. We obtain 5.208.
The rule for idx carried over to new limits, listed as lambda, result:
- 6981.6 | 4.797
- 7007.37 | 5.7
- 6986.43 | 4.732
